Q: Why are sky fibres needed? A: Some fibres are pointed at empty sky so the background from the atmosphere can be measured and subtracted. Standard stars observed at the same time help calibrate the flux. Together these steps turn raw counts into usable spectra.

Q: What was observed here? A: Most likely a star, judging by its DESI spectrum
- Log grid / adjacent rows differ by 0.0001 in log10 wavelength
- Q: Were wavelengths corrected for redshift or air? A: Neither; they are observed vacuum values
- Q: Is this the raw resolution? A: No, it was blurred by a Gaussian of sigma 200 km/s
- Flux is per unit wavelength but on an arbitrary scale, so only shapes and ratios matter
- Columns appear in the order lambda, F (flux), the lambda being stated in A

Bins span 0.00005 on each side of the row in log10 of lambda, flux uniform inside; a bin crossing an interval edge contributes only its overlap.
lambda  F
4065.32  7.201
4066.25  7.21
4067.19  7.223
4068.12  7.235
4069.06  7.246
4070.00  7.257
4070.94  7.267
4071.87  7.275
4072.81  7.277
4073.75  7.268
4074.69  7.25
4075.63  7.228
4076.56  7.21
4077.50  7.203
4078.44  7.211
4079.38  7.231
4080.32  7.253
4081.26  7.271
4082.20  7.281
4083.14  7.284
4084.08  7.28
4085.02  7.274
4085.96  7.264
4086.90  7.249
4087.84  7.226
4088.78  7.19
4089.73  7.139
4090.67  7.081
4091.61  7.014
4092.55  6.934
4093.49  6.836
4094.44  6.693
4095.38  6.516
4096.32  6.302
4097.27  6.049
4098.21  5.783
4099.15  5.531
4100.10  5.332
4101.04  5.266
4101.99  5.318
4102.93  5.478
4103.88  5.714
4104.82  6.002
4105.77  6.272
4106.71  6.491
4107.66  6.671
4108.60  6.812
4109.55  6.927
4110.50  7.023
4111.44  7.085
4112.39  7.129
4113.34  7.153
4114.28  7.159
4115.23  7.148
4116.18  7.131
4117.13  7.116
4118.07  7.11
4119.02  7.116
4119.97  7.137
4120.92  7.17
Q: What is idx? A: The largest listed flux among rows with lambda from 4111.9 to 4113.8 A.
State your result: 7.153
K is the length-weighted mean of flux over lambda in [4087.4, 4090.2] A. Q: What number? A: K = 7.17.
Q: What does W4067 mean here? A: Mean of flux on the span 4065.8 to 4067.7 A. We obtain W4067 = 7.23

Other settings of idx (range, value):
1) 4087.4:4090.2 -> 7.226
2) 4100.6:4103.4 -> 5.478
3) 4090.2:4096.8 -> 7.081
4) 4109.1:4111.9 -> 7.085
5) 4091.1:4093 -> 7.014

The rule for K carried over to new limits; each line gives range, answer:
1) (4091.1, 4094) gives 6.93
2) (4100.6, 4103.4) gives 5.35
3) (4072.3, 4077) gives 7.25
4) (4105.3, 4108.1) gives 6.48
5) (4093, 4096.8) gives 6.58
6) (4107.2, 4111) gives 6.87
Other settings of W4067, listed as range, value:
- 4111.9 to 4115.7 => 7.14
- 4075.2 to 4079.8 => 7.23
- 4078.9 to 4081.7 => 7.25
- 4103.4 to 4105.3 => 5.84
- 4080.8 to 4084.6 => 7.28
